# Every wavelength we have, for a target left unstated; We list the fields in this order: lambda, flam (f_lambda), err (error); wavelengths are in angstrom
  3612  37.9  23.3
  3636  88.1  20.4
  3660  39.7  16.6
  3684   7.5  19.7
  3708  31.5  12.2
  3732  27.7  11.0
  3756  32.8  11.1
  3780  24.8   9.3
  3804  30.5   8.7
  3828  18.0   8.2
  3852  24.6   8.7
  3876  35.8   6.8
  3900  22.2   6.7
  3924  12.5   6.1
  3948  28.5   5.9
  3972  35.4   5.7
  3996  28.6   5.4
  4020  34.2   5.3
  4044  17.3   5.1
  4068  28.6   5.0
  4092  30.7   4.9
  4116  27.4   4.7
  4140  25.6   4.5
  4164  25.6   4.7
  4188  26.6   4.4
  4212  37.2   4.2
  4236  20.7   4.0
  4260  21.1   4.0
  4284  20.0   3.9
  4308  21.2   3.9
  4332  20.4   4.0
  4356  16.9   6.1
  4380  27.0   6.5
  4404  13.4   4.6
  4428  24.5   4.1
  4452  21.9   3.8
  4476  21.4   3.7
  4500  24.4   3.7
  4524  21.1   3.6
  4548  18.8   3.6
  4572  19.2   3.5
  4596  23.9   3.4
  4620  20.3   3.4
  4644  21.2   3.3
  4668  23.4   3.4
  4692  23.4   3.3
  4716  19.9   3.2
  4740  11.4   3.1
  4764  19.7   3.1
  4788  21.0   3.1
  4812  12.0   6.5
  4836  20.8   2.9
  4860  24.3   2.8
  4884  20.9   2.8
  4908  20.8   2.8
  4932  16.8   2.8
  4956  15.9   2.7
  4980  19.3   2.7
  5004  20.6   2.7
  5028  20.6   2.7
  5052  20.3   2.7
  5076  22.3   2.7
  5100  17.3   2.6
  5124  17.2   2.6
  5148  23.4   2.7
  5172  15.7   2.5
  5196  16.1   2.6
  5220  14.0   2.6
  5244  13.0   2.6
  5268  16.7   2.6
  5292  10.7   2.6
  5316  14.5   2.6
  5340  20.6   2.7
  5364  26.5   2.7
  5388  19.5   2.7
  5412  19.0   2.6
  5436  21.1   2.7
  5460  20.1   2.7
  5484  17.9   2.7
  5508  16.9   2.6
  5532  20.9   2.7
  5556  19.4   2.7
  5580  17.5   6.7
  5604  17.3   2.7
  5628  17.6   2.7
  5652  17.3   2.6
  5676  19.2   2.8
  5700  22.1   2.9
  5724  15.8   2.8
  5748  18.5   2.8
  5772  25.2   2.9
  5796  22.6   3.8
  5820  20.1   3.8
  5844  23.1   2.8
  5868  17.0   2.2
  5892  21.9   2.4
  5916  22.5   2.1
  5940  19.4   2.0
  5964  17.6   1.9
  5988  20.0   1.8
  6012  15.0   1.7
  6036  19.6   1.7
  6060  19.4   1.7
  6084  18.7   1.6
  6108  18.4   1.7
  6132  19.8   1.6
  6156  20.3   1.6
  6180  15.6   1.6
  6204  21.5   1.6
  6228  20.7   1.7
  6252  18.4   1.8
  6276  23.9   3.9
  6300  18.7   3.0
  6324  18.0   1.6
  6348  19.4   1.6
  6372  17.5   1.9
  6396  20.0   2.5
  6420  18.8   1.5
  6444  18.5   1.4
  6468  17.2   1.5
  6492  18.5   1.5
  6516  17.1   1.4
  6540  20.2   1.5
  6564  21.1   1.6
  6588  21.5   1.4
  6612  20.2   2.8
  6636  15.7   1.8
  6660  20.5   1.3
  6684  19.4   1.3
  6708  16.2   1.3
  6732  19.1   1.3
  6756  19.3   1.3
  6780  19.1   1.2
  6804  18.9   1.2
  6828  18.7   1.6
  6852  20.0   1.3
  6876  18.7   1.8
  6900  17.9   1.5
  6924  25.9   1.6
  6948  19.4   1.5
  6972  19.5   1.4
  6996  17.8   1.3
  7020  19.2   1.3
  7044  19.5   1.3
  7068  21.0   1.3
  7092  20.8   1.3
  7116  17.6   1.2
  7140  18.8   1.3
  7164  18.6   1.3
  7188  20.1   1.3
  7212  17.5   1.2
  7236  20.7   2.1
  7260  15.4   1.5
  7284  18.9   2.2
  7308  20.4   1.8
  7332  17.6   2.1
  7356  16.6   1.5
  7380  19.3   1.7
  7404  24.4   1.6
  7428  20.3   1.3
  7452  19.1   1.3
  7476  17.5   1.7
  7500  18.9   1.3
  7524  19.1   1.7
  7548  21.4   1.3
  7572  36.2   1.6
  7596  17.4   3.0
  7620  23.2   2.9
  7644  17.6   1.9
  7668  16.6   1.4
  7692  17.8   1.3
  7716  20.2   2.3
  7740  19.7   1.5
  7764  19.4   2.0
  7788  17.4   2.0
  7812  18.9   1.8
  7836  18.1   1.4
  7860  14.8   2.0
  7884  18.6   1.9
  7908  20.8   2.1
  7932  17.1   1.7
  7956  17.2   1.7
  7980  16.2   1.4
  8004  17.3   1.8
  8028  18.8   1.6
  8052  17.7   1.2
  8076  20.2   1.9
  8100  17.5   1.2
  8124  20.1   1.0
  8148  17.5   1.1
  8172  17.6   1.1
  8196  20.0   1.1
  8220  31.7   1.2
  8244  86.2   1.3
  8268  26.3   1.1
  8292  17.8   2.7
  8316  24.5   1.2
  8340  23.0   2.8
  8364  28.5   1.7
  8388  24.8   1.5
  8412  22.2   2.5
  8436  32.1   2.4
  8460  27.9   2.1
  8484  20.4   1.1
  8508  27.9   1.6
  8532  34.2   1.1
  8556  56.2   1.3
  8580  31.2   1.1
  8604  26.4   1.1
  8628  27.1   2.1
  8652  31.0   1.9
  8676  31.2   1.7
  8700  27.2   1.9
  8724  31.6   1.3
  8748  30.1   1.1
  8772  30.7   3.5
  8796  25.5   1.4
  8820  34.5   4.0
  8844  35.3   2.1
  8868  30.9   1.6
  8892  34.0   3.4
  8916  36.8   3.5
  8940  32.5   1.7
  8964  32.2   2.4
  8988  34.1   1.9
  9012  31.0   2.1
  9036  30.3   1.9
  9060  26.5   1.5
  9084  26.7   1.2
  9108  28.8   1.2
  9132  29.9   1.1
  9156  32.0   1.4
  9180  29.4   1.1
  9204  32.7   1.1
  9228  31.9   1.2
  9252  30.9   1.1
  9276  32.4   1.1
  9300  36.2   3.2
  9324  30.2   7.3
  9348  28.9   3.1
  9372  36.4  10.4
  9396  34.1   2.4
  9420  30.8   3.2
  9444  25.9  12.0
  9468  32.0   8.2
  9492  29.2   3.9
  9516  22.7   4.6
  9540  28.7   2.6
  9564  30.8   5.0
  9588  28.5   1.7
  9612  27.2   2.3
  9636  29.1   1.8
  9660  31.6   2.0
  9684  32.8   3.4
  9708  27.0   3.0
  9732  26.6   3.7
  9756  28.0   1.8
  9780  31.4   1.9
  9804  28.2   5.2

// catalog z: 1.211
